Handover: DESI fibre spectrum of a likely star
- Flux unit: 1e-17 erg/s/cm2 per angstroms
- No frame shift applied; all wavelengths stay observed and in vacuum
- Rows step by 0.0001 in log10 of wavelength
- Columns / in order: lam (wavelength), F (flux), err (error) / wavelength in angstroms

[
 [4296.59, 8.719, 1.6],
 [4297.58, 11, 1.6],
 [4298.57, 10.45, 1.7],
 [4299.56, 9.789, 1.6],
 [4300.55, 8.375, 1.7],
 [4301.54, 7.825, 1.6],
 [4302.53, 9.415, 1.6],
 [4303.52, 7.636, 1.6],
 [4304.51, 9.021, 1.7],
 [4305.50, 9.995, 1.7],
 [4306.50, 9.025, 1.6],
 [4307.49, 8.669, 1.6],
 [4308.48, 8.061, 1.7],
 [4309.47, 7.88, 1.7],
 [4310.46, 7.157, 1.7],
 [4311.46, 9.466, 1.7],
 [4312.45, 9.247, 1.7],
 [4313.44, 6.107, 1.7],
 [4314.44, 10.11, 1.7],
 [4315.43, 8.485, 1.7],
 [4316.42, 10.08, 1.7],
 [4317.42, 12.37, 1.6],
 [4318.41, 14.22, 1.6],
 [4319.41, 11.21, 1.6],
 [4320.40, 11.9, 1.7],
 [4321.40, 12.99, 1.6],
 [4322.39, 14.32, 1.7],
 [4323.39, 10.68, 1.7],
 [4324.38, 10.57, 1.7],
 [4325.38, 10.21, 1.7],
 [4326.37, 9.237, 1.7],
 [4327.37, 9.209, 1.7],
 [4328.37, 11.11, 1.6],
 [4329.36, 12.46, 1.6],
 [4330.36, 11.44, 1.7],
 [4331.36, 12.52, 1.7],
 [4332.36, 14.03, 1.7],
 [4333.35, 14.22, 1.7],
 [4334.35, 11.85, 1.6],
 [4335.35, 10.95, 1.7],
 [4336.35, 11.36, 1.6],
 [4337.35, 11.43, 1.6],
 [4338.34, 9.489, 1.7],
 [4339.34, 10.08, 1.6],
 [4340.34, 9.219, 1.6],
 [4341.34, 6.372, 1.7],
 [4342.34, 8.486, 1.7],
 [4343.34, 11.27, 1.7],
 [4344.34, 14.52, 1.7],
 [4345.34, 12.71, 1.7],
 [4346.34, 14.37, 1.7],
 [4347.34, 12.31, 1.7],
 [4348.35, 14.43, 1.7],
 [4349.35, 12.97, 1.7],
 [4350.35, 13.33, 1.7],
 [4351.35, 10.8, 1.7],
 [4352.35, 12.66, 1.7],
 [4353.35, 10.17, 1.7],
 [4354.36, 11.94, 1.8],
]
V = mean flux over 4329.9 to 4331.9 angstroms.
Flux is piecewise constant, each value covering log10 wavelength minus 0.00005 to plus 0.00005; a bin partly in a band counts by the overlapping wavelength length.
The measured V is 12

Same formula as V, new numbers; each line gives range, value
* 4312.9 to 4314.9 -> 8.08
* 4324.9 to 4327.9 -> 9.56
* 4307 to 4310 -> 8.21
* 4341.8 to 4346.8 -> 12.2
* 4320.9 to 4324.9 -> 12.1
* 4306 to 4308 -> 8.84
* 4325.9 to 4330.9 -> 10.7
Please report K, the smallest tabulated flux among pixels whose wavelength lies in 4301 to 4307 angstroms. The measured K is 7.636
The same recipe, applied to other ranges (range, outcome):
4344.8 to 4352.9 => 10.8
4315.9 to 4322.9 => 10.08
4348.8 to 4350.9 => 12.97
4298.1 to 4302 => 7.825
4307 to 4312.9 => 7.157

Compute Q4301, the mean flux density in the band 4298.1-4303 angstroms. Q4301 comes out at 9.16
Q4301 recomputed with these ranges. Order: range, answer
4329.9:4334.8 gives 12.8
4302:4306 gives 9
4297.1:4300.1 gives 10.4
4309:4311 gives 7.53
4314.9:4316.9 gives 9.33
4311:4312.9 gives 9.37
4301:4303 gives 8.61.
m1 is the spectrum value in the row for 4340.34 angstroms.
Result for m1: 9.219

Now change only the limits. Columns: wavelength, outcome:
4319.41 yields 11.21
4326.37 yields 9.237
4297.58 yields 11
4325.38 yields 10.21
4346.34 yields 14.37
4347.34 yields 12.31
